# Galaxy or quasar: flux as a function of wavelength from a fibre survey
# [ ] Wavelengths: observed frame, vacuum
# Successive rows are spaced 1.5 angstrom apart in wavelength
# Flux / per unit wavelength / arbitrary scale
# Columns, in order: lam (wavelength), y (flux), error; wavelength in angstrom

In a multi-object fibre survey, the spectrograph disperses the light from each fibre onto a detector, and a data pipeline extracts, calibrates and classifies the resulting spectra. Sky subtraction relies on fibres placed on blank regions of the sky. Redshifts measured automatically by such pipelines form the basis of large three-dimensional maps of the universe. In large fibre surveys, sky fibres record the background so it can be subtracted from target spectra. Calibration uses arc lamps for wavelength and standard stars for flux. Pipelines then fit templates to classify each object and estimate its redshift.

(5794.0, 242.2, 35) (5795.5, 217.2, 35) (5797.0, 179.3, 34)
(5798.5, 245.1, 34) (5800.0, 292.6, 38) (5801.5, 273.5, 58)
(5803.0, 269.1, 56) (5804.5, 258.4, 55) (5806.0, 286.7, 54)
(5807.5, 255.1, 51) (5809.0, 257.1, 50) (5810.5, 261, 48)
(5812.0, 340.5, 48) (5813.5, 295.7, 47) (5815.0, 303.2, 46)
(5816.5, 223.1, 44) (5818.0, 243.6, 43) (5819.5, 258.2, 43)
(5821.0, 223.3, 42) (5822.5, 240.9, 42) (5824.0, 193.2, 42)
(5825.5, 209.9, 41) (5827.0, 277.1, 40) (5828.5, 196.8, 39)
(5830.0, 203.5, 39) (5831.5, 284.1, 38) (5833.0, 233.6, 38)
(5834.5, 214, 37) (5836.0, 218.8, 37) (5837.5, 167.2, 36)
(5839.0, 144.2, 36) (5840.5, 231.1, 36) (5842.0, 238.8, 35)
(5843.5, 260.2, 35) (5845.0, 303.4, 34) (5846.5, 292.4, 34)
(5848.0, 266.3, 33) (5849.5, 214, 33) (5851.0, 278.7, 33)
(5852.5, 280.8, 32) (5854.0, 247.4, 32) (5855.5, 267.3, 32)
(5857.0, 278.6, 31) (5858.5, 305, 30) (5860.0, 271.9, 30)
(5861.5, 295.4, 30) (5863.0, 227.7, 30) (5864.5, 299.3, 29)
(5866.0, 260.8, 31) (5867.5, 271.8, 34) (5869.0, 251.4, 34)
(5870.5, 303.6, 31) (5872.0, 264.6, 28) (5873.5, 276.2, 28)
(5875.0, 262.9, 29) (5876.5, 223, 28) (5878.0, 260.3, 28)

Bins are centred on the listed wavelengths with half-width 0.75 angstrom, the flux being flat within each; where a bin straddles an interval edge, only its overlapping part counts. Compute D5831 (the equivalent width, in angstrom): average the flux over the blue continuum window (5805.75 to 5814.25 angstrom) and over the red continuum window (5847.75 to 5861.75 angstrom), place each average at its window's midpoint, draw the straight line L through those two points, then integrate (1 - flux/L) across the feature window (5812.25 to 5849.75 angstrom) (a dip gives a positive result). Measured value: 5.07 angstrom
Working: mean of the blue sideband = 282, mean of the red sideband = 270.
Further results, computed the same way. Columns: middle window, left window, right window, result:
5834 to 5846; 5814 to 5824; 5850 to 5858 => 1.69 angstrom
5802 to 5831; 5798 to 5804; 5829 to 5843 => -0.74 angstrom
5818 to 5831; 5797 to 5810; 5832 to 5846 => 0.71 angstrom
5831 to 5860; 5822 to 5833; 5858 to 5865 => 0.76 angstrom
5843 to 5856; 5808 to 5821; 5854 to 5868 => 0.23 angstrom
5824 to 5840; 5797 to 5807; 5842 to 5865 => 3.21 angstrom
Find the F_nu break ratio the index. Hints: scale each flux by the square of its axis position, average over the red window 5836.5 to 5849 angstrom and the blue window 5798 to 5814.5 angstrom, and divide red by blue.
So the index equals 0.87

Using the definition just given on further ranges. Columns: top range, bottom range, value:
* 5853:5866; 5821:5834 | 1.21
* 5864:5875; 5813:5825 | 1.13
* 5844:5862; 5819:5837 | 1.21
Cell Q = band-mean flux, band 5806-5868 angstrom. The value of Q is 252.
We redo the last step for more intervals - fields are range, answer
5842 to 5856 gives 266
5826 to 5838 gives 225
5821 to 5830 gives 222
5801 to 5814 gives 277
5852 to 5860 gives 275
